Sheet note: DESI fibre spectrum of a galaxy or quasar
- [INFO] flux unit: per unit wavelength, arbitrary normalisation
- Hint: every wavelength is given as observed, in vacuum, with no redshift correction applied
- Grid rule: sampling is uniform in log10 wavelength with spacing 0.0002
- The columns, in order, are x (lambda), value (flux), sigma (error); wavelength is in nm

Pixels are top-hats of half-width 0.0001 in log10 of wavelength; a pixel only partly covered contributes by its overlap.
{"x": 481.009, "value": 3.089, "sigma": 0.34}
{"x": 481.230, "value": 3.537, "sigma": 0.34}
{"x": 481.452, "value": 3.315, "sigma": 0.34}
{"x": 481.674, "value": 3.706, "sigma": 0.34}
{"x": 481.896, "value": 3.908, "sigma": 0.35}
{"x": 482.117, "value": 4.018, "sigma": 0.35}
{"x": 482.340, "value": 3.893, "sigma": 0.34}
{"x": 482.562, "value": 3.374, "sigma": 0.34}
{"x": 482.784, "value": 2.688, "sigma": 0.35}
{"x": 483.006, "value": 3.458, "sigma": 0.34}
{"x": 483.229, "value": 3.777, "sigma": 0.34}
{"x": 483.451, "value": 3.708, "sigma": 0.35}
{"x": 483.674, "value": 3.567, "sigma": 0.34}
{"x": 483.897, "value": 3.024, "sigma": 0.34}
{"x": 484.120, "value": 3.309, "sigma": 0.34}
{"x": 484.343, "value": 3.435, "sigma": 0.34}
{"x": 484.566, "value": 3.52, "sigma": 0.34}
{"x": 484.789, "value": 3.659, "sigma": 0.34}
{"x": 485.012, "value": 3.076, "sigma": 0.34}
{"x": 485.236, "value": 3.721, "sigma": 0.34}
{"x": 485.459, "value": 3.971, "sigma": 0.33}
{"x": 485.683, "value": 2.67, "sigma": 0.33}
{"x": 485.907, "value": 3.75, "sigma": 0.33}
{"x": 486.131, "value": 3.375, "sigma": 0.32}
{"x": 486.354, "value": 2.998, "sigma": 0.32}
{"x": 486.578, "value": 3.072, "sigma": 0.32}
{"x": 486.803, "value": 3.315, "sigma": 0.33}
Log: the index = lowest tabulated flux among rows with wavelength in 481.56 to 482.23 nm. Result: 3.706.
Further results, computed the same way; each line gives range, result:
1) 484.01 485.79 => 2.67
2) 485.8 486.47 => 2.998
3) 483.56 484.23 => 3.024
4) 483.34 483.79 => 3.567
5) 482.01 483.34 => 2.688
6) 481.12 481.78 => 3.315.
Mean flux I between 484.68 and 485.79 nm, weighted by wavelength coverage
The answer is 3.42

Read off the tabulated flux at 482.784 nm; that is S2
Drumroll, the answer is 2.688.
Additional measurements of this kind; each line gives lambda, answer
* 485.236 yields 3.721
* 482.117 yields 4.018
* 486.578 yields 3.072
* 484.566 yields 3.52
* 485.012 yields 3.076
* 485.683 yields 2.67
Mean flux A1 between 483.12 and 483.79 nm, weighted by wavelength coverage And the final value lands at 3.68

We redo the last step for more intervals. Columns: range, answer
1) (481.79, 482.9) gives 3.58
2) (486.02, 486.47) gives 3.19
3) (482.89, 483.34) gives 3.61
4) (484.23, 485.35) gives 3.48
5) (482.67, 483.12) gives 3.08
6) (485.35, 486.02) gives 3.46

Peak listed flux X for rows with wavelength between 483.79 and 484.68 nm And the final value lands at 3.52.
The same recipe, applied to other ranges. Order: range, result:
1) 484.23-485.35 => 3.721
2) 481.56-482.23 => 4.018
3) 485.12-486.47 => 3.971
